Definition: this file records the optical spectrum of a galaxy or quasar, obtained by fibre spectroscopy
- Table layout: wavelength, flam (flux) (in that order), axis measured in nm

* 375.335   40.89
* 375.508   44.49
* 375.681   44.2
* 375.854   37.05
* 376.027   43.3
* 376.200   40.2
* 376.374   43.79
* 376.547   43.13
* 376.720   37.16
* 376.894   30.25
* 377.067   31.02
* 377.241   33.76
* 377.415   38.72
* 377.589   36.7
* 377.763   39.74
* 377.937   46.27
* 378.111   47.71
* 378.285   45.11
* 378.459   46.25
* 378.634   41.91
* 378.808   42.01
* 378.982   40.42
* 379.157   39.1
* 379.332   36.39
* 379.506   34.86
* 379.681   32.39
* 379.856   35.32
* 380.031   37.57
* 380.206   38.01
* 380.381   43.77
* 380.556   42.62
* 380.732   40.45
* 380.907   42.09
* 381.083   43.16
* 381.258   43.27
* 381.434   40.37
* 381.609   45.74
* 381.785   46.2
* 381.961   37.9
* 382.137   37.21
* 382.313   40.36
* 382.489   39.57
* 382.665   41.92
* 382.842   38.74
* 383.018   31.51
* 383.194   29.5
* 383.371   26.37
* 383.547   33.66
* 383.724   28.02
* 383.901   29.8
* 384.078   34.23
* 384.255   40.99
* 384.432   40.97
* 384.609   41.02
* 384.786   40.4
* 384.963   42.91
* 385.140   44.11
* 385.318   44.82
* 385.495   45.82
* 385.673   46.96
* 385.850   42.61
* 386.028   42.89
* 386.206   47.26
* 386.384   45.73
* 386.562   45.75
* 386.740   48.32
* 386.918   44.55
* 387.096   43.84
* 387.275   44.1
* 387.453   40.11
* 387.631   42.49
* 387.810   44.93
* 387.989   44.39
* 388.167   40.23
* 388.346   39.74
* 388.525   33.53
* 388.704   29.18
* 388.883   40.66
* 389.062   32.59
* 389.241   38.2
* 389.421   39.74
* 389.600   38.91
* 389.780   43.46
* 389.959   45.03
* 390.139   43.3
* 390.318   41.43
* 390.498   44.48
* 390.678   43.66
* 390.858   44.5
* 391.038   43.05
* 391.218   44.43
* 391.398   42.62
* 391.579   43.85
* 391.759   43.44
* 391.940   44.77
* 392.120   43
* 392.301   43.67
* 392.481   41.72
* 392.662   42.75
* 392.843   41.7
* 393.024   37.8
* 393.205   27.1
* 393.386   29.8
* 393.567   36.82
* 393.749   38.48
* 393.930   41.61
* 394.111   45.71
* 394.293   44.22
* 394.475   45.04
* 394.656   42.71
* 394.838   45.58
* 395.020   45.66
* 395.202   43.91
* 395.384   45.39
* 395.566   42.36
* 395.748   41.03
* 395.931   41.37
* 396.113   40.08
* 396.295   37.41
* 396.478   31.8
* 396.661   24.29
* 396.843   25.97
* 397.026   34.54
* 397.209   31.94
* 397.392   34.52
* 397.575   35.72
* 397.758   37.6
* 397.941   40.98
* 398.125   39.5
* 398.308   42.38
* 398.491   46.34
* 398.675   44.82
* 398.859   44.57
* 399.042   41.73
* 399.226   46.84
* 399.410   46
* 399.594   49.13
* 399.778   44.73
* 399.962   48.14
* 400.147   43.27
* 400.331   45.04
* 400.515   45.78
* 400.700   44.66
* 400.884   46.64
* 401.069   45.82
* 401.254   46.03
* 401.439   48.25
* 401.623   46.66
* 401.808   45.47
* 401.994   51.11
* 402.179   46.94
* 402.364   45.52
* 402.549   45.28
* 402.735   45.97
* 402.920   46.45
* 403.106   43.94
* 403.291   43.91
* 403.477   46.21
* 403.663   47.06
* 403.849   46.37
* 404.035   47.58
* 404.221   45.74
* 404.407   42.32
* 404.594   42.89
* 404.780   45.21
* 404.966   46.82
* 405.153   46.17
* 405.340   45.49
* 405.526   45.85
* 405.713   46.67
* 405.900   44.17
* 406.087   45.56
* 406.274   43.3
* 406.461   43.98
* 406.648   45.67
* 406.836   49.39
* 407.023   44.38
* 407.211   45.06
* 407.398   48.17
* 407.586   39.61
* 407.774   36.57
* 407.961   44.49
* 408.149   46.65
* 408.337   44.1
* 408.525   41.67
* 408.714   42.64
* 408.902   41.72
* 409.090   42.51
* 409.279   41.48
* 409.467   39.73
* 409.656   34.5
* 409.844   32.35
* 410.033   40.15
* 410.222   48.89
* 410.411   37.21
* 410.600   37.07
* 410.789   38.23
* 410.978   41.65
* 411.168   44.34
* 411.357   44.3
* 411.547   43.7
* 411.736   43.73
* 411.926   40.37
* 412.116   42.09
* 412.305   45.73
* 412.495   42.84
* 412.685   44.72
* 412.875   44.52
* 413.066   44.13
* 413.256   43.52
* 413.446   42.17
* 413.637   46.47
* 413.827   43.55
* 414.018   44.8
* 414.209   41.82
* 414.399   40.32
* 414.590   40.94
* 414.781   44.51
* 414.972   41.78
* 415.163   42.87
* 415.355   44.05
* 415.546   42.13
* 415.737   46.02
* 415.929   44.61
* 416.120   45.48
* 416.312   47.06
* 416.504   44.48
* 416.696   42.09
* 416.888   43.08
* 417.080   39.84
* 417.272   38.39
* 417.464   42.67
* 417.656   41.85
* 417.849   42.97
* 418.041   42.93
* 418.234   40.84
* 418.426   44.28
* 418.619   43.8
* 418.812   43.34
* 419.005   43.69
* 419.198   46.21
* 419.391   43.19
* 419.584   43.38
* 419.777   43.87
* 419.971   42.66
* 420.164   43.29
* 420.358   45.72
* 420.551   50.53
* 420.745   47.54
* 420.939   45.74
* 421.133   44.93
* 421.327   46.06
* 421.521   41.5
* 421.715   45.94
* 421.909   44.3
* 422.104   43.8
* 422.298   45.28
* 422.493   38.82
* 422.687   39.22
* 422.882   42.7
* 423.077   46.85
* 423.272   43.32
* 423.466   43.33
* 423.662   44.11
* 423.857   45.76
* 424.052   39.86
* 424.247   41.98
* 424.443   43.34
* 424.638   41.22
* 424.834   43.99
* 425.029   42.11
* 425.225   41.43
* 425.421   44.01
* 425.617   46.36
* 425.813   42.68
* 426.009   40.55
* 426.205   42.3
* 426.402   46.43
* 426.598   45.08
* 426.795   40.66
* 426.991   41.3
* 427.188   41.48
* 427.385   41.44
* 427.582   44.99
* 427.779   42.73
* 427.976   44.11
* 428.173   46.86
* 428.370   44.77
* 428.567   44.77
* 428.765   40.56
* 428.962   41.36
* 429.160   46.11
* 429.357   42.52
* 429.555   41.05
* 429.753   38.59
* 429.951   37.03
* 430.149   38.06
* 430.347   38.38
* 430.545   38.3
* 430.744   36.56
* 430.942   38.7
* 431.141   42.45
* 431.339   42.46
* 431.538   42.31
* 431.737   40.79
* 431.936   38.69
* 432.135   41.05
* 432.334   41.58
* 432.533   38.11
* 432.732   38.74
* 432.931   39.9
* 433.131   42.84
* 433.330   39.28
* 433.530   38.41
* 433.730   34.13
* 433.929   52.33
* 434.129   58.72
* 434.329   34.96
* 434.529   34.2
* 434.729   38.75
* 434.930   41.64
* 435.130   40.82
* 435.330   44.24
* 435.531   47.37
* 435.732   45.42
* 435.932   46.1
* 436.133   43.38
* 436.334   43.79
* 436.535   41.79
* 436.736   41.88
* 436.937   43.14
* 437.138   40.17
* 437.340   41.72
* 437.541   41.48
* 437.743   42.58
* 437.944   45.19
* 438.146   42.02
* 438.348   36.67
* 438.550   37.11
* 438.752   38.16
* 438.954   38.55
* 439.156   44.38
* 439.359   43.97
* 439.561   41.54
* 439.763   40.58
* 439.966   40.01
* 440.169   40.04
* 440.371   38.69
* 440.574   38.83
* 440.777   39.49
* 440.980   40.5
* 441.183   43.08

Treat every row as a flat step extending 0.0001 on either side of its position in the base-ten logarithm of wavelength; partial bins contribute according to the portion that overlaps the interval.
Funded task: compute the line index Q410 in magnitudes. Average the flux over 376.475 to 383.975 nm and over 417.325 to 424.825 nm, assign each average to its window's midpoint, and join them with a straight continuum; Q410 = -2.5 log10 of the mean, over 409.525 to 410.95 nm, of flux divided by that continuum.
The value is 0.10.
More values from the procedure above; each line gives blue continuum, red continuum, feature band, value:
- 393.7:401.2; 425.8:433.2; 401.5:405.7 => -0.11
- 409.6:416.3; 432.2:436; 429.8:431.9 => 0.07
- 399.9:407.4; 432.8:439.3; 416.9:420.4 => 0.03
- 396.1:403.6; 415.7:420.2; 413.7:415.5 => 0.01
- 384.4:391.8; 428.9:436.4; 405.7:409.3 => -0.05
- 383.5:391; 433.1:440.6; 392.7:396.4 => 0.02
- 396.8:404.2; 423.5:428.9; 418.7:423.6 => -0.02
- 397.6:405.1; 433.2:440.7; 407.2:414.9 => 0.05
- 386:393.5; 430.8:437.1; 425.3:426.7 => -0.05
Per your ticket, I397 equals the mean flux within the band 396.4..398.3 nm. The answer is 34.1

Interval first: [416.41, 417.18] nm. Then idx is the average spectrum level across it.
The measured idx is 42.3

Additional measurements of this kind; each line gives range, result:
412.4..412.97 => 44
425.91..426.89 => 43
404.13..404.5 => 44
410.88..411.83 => 43.5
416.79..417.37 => 40.5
